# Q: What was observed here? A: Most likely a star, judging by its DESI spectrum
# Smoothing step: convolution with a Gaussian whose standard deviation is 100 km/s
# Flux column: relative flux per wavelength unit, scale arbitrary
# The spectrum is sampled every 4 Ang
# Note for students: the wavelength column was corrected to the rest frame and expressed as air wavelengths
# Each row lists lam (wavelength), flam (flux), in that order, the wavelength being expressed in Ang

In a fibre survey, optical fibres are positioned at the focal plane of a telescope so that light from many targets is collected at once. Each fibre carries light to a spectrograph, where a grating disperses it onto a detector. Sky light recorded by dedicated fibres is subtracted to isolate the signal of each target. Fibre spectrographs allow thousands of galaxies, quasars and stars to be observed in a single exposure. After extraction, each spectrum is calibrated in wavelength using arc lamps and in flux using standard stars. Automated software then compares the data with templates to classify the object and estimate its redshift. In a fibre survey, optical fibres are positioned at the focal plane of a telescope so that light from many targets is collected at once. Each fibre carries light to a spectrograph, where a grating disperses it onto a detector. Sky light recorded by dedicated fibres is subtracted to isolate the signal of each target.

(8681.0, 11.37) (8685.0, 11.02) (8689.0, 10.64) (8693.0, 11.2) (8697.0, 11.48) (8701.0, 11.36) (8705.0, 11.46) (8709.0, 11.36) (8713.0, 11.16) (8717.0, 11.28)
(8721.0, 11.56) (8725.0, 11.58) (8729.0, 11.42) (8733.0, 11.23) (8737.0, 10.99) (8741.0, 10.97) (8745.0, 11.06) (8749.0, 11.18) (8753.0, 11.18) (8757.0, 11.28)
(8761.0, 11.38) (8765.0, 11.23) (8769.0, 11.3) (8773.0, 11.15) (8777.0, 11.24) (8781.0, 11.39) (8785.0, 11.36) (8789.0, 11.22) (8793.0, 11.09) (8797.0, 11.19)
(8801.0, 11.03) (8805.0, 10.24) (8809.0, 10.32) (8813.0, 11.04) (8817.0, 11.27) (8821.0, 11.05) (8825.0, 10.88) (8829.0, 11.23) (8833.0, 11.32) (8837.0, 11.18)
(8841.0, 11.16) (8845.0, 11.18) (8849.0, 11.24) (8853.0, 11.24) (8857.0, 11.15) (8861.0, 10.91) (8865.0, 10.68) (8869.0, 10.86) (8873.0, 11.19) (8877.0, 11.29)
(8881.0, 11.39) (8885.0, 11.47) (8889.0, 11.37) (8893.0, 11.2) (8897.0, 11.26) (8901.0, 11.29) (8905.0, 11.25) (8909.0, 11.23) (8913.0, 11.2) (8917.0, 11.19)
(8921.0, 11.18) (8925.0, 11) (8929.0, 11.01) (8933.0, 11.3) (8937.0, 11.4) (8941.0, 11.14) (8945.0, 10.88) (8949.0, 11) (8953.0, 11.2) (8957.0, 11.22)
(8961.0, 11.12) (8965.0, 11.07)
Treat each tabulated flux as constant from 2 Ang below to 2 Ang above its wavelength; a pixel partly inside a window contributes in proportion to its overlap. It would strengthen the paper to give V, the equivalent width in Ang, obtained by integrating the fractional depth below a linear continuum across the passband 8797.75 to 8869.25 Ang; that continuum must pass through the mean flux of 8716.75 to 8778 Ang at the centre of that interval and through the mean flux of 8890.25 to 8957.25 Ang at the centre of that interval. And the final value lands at 1.33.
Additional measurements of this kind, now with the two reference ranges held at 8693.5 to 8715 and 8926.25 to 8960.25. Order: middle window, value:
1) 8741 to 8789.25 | 0.3 Ang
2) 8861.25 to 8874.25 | 0.4 Ang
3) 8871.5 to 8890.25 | -0.3 Ang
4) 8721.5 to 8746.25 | 0.2 Ang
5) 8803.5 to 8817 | 0.7 Ang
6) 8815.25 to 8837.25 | 0.2 Ang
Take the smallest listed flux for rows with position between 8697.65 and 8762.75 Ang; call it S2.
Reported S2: 10.97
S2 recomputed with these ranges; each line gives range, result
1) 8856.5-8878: 10.68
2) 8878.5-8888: 11.39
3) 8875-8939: 11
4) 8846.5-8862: 10.91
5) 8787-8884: 10.24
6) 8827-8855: 11.16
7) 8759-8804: 11.03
